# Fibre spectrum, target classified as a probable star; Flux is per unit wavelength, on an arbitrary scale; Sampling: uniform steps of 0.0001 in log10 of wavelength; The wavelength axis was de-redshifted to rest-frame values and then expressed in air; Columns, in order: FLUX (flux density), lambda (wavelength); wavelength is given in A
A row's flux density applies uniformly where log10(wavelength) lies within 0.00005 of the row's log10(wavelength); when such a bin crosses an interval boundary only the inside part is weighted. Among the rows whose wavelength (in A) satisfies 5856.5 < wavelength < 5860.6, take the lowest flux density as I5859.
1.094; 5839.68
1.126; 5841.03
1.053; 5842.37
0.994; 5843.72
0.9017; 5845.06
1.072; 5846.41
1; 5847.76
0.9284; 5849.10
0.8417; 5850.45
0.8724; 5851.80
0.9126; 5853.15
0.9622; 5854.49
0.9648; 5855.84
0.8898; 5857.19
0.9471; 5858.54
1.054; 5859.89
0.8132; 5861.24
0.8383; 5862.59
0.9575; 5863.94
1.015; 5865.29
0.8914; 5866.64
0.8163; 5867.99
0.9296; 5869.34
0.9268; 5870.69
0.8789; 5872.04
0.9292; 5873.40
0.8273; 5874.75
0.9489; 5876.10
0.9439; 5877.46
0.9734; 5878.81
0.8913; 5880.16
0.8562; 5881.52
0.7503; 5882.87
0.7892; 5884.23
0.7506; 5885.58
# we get 0.8898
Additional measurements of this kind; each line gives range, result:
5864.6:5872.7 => 0.8163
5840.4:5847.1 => 0.9017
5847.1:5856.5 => 0.8417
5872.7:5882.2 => 0.8273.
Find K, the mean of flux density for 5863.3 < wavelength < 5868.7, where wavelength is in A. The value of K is 0.92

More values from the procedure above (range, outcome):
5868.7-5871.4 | 0.929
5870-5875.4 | 0.891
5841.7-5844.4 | 1.02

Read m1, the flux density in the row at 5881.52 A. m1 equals 0.8562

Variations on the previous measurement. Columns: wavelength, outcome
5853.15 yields 0.9126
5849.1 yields 0.9284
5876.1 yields 0.9489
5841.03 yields 1.126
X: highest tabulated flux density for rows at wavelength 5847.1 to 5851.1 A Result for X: 1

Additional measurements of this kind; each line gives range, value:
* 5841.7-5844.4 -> 1.053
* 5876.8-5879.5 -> 0.9734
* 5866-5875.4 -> 0.9296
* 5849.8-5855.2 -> 0.9622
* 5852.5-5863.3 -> 1.054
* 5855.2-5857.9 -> 0.9648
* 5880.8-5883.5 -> 0.8562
